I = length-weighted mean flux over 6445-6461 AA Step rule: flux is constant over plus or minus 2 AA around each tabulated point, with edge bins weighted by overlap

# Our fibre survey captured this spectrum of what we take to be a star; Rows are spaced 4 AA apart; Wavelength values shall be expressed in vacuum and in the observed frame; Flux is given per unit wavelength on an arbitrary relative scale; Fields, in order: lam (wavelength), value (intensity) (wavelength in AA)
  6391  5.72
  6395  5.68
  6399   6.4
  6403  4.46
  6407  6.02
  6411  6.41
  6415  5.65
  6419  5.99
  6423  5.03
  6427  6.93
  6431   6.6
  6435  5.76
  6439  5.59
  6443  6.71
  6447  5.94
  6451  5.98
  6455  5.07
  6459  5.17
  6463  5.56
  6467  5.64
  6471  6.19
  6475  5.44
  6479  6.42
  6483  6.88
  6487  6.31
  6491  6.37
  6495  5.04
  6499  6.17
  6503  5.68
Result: 5.54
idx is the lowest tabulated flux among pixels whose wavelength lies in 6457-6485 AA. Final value 5.17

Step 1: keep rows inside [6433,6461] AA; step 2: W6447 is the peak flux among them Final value 6.71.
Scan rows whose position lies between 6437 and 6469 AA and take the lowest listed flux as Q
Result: 5.07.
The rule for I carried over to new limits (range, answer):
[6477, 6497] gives 6.2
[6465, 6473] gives 5.92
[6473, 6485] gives 6.25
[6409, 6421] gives 6.02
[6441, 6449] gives 6.33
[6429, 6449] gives 6.12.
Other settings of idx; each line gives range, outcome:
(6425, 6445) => 5.59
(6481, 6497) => 5.04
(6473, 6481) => 5.44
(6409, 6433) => 5.03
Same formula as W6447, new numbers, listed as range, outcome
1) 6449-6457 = 5.98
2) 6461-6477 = 6.19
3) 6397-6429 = 6.93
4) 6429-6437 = 6.6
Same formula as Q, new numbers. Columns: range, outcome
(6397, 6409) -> 4.46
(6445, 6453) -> 5.94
